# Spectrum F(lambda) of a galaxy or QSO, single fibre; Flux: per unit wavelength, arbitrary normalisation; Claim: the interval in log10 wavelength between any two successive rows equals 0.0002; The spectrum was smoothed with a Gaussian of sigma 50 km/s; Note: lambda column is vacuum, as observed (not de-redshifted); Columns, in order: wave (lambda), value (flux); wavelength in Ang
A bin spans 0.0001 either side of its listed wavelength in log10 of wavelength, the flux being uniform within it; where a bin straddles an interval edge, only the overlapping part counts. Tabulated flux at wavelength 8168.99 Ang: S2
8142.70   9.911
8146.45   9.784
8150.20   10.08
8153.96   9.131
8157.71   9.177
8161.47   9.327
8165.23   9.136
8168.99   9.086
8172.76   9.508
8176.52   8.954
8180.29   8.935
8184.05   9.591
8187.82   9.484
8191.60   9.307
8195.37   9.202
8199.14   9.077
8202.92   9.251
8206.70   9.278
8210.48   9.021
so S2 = 9.086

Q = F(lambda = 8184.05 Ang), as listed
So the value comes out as 9.591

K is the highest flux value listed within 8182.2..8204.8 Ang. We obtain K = 9.591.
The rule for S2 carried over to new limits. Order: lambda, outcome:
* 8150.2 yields 10.08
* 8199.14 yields 9.077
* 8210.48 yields 9.021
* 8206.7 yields 9.278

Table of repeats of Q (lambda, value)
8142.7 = 9.911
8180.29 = 8.935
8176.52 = 8.954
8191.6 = 9.307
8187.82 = 9.484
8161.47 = 9.327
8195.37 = 9.202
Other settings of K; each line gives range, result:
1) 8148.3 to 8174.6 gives 10.08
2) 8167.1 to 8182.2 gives 9.508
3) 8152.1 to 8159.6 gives 9.177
